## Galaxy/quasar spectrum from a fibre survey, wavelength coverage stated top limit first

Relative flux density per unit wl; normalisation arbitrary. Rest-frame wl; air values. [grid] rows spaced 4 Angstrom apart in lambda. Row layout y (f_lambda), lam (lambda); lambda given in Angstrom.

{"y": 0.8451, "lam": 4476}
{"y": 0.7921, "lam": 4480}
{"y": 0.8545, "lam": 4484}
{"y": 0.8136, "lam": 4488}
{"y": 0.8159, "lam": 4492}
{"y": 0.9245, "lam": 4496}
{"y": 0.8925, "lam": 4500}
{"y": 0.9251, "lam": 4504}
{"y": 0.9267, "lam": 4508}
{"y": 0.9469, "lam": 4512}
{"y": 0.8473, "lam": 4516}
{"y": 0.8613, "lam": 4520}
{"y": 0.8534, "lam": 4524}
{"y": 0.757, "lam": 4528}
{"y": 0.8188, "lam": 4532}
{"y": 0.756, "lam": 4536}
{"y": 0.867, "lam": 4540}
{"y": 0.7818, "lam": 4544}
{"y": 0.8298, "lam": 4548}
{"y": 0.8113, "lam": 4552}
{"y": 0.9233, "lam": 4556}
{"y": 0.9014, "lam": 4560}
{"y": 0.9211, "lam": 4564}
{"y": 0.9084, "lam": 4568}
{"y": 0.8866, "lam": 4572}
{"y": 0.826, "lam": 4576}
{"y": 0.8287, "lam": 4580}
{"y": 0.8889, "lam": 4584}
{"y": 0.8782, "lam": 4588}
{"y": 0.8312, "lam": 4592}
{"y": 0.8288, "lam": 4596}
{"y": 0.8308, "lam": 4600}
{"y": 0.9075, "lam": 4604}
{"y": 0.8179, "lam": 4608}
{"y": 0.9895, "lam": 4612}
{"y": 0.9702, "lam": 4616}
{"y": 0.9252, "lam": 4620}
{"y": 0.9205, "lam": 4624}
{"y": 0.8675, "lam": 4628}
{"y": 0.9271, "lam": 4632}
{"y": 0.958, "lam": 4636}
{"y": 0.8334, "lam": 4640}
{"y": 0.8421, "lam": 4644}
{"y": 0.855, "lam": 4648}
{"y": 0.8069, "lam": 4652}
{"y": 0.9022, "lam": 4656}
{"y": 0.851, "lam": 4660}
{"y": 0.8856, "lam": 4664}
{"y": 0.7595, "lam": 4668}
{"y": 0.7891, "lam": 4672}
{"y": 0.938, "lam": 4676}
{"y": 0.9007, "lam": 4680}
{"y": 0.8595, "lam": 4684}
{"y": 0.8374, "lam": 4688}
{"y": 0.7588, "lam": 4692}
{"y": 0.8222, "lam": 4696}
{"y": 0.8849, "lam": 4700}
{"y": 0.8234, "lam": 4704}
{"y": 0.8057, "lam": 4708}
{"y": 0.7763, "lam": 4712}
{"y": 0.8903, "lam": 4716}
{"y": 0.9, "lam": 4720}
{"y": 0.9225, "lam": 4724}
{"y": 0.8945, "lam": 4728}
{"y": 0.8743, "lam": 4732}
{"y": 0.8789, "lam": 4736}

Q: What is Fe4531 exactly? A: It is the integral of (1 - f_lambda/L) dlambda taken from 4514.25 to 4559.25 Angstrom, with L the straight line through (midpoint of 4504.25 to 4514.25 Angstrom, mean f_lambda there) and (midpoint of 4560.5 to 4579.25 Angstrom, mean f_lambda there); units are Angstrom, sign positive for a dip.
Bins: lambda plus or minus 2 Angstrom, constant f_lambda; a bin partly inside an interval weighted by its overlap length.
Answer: 3.95 Angstrom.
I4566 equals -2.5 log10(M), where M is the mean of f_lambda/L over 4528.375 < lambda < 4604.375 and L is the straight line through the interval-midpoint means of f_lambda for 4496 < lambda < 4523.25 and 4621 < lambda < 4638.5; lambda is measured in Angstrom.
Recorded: 0.07 mag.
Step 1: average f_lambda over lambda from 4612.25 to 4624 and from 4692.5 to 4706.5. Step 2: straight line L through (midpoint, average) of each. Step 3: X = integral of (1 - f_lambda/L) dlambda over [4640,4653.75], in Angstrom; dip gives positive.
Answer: 1.1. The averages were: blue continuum 0.949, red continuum 0.833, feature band 0.835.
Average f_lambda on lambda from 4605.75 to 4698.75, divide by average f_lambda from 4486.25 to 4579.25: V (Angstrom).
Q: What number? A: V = 1.01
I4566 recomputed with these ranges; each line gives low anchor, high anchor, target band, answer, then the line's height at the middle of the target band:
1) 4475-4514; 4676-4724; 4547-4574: -0.02 mag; 0.866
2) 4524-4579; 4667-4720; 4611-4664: -0.07 mag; 0.841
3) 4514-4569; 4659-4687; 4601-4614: -0.06 mag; 0.849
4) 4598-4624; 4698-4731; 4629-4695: 0.04 mag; 0.886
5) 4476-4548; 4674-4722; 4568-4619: -0.03 mag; 0.849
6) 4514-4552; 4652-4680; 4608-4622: -0.12 mag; 0.841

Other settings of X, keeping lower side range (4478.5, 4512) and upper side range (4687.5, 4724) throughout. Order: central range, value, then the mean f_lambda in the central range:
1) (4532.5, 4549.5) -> 1.1 Angstrom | 0.809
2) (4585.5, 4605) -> 0.1 Angstrom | 0.853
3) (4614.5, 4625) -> -1.1 Angstrom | 0.939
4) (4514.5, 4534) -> 0.9 Angstrom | 0.827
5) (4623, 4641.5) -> -1.1 Angstrom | 0.902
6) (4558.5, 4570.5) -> -0.7 Angstrom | 0.91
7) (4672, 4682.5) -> -0.6 Angstrom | 0.892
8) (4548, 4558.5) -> 0.0 Angstrom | 0.862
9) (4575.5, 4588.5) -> 0.0 Angstrom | 0.856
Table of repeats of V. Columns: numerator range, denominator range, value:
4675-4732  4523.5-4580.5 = 1.01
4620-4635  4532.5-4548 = 1.13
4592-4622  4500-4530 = 1.02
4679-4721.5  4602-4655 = 0.94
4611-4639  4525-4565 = 1.12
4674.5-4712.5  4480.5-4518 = 0.96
